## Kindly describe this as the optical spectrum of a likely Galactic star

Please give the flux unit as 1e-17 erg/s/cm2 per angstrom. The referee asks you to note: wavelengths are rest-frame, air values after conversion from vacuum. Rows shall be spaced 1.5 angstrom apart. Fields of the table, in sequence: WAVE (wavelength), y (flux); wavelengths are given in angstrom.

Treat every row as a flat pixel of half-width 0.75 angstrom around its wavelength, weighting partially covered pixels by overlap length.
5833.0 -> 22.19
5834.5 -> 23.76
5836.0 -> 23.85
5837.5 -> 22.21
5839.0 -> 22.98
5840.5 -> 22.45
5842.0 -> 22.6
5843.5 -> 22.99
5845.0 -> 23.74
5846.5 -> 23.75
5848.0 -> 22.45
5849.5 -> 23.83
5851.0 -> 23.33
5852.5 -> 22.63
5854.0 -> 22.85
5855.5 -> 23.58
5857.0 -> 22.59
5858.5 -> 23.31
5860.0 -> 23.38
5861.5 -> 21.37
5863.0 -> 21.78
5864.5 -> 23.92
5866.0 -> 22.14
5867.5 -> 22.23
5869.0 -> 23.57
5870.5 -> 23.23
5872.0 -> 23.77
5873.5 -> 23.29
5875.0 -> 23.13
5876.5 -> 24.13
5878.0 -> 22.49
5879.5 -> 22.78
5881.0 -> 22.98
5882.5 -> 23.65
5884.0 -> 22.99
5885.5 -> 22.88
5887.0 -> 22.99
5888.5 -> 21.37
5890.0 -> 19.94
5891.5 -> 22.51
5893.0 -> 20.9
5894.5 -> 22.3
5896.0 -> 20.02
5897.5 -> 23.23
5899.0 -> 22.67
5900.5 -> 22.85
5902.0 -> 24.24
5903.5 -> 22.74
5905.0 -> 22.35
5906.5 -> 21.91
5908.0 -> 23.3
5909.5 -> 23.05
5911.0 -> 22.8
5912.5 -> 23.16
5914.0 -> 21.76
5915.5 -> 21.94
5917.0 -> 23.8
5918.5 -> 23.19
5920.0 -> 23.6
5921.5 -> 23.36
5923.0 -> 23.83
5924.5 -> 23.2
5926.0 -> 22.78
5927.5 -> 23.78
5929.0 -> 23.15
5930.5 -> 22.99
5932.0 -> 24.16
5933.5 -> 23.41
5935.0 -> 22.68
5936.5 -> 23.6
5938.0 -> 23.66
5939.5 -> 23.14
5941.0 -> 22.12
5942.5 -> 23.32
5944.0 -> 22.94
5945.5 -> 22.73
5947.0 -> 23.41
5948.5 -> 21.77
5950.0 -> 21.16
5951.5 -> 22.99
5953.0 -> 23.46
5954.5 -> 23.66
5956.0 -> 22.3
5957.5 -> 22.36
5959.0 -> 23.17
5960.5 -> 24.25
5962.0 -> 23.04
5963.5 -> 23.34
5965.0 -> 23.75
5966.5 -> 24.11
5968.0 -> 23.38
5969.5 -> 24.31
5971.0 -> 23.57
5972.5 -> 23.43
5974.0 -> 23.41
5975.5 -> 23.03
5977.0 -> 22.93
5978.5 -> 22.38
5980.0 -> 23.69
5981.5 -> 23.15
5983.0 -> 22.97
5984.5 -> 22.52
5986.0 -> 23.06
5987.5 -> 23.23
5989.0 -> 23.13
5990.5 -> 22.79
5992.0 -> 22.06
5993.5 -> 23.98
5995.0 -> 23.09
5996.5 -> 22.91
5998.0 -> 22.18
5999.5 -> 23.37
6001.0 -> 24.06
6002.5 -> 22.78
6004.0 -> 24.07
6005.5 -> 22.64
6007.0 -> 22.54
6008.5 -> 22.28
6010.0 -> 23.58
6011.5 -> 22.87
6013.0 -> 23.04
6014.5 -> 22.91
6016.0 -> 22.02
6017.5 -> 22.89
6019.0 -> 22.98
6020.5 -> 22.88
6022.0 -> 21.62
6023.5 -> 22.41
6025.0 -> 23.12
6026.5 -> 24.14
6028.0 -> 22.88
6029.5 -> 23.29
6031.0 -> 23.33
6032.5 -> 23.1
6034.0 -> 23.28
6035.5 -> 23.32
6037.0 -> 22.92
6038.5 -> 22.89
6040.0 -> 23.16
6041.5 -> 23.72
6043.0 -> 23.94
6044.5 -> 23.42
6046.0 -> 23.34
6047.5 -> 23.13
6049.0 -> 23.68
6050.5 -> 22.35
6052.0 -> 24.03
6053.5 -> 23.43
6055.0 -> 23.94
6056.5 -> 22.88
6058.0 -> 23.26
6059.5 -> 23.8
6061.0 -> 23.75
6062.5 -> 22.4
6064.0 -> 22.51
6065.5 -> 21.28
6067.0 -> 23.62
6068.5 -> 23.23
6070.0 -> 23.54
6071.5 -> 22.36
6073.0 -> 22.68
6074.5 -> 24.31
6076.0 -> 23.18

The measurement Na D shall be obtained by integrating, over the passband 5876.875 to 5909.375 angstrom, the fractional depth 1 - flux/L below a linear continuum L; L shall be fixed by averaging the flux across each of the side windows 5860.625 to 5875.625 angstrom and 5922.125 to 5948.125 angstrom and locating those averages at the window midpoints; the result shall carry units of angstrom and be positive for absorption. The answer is 0.7 angstrom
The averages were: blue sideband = 22.8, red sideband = 23.2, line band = 22.5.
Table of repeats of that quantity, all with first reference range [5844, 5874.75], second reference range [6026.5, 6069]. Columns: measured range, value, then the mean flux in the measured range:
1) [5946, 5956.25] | 0.2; 22.7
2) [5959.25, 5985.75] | -0.2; 23.4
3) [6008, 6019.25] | 0.2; 22.8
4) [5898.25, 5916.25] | 0.3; 22.7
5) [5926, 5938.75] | -0.2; 23.4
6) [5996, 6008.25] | 0.1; 23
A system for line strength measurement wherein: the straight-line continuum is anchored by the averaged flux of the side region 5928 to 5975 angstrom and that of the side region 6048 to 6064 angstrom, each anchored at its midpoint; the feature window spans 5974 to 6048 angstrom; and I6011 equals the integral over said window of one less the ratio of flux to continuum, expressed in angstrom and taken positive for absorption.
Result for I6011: 0.7 angstrom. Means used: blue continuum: 23.2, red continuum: 23.3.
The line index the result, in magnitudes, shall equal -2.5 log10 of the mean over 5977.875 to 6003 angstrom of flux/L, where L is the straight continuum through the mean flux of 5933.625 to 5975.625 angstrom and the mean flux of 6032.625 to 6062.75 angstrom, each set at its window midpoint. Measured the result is 0.01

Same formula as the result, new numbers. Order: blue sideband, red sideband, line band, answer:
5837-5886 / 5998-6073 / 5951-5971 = -0.017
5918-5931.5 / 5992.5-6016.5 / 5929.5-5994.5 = 0.003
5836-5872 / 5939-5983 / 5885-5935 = 0.014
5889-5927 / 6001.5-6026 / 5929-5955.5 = -0.016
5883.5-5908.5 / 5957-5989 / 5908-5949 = -0.018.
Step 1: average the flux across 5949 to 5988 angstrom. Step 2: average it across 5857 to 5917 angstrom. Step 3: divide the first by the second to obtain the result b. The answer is 1.02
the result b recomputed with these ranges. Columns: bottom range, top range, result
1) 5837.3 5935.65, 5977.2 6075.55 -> 1.01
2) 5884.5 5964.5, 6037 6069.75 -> 1.02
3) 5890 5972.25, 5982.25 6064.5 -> 1.01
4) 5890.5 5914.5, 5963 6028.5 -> 1.03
